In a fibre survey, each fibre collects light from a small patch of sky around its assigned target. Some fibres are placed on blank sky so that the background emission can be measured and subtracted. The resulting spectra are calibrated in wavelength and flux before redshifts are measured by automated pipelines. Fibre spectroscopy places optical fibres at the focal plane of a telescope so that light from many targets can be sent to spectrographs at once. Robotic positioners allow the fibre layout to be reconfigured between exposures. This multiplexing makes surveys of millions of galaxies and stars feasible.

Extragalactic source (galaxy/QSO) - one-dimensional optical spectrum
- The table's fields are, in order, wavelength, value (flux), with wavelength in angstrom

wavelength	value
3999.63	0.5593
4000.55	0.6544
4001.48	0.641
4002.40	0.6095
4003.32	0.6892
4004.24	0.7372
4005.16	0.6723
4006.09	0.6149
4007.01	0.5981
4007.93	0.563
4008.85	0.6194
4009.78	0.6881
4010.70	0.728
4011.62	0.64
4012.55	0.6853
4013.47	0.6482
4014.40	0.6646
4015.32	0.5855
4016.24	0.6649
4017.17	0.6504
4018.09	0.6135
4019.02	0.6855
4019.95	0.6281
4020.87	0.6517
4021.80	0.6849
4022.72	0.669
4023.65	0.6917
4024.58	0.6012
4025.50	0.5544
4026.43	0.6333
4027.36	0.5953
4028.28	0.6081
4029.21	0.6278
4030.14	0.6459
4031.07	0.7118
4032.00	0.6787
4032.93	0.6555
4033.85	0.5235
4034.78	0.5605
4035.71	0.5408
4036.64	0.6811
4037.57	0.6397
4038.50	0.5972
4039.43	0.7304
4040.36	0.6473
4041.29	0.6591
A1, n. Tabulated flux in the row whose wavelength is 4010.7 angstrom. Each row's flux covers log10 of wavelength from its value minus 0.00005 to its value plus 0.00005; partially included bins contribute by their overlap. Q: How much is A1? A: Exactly 0.728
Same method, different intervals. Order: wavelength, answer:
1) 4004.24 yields 0.7372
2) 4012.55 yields 0.6853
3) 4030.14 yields 0.6459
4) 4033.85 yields 0.5235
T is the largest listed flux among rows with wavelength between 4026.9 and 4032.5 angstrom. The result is 0.7118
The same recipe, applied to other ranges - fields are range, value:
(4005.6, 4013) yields 0.728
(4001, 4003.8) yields 0.6892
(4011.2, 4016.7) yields 0.6853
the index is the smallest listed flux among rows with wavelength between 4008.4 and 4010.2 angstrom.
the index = 0.6194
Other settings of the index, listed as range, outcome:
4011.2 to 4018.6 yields 0.5855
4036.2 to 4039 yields 0.5972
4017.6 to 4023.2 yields 0.6135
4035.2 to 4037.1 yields 0.5408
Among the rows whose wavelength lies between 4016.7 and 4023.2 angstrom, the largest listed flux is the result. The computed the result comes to 0.6855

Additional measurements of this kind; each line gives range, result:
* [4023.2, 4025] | 0.6917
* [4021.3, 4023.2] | 0.6849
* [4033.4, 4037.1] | 0.6811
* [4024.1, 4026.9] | 0.6333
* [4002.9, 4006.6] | 0.7372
